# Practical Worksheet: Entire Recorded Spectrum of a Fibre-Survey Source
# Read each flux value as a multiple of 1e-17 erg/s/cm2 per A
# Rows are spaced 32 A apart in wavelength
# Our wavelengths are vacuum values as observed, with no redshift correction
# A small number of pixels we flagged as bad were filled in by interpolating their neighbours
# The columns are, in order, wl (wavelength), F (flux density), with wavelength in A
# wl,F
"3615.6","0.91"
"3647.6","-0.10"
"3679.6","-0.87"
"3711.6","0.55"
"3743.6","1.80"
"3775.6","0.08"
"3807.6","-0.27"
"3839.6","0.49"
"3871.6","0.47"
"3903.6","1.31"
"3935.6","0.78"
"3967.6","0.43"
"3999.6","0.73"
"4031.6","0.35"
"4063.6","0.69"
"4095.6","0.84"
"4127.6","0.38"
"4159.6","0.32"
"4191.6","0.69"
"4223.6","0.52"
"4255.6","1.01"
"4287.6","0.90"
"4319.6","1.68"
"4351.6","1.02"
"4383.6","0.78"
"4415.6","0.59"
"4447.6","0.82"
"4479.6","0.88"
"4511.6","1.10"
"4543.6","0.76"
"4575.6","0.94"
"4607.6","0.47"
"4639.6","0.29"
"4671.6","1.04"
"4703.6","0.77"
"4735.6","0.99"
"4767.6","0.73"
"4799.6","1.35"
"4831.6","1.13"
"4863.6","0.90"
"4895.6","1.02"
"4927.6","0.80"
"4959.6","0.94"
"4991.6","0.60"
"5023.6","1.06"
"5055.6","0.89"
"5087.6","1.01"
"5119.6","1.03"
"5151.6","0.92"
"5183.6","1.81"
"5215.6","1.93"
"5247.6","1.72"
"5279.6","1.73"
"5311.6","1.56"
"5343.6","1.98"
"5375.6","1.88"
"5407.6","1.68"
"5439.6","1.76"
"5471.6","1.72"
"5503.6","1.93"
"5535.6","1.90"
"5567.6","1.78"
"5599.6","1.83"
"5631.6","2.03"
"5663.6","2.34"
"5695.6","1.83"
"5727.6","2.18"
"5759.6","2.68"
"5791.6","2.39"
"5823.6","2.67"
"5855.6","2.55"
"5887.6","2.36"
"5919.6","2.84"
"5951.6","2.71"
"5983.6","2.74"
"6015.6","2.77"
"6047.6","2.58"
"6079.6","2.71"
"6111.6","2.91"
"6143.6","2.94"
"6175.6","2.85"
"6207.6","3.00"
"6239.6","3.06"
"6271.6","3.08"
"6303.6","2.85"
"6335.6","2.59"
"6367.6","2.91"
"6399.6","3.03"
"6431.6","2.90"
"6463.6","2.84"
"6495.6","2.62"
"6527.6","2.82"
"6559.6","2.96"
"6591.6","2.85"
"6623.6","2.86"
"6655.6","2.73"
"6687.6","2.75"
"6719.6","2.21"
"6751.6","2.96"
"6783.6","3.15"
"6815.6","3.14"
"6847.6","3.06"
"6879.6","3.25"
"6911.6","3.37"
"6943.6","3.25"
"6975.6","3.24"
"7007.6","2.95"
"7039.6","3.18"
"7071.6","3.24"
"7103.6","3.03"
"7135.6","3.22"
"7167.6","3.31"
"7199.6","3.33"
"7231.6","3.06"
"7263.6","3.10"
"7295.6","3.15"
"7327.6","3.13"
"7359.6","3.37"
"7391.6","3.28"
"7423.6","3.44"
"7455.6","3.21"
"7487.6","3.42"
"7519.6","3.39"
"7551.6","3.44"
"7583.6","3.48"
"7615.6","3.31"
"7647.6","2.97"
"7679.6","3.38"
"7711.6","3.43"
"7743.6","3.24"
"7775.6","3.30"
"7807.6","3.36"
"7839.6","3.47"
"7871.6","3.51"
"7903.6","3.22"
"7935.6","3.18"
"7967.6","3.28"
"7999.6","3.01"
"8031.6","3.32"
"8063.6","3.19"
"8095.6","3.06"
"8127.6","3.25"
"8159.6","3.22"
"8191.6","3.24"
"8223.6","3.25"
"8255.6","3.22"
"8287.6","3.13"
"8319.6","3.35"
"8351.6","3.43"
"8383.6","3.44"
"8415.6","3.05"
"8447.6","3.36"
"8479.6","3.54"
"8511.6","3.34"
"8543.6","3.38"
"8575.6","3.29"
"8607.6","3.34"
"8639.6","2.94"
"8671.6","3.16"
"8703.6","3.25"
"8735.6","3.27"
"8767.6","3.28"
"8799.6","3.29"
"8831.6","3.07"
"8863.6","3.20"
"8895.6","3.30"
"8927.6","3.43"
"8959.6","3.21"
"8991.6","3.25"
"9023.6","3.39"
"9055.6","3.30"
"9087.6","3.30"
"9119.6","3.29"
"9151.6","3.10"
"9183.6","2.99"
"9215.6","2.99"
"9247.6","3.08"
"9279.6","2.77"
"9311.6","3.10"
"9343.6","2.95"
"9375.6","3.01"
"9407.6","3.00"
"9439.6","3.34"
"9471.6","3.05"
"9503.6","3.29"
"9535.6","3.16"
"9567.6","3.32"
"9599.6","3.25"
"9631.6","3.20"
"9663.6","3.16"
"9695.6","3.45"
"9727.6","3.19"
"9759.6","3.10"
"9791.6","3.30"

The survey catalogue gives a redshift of 0.297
